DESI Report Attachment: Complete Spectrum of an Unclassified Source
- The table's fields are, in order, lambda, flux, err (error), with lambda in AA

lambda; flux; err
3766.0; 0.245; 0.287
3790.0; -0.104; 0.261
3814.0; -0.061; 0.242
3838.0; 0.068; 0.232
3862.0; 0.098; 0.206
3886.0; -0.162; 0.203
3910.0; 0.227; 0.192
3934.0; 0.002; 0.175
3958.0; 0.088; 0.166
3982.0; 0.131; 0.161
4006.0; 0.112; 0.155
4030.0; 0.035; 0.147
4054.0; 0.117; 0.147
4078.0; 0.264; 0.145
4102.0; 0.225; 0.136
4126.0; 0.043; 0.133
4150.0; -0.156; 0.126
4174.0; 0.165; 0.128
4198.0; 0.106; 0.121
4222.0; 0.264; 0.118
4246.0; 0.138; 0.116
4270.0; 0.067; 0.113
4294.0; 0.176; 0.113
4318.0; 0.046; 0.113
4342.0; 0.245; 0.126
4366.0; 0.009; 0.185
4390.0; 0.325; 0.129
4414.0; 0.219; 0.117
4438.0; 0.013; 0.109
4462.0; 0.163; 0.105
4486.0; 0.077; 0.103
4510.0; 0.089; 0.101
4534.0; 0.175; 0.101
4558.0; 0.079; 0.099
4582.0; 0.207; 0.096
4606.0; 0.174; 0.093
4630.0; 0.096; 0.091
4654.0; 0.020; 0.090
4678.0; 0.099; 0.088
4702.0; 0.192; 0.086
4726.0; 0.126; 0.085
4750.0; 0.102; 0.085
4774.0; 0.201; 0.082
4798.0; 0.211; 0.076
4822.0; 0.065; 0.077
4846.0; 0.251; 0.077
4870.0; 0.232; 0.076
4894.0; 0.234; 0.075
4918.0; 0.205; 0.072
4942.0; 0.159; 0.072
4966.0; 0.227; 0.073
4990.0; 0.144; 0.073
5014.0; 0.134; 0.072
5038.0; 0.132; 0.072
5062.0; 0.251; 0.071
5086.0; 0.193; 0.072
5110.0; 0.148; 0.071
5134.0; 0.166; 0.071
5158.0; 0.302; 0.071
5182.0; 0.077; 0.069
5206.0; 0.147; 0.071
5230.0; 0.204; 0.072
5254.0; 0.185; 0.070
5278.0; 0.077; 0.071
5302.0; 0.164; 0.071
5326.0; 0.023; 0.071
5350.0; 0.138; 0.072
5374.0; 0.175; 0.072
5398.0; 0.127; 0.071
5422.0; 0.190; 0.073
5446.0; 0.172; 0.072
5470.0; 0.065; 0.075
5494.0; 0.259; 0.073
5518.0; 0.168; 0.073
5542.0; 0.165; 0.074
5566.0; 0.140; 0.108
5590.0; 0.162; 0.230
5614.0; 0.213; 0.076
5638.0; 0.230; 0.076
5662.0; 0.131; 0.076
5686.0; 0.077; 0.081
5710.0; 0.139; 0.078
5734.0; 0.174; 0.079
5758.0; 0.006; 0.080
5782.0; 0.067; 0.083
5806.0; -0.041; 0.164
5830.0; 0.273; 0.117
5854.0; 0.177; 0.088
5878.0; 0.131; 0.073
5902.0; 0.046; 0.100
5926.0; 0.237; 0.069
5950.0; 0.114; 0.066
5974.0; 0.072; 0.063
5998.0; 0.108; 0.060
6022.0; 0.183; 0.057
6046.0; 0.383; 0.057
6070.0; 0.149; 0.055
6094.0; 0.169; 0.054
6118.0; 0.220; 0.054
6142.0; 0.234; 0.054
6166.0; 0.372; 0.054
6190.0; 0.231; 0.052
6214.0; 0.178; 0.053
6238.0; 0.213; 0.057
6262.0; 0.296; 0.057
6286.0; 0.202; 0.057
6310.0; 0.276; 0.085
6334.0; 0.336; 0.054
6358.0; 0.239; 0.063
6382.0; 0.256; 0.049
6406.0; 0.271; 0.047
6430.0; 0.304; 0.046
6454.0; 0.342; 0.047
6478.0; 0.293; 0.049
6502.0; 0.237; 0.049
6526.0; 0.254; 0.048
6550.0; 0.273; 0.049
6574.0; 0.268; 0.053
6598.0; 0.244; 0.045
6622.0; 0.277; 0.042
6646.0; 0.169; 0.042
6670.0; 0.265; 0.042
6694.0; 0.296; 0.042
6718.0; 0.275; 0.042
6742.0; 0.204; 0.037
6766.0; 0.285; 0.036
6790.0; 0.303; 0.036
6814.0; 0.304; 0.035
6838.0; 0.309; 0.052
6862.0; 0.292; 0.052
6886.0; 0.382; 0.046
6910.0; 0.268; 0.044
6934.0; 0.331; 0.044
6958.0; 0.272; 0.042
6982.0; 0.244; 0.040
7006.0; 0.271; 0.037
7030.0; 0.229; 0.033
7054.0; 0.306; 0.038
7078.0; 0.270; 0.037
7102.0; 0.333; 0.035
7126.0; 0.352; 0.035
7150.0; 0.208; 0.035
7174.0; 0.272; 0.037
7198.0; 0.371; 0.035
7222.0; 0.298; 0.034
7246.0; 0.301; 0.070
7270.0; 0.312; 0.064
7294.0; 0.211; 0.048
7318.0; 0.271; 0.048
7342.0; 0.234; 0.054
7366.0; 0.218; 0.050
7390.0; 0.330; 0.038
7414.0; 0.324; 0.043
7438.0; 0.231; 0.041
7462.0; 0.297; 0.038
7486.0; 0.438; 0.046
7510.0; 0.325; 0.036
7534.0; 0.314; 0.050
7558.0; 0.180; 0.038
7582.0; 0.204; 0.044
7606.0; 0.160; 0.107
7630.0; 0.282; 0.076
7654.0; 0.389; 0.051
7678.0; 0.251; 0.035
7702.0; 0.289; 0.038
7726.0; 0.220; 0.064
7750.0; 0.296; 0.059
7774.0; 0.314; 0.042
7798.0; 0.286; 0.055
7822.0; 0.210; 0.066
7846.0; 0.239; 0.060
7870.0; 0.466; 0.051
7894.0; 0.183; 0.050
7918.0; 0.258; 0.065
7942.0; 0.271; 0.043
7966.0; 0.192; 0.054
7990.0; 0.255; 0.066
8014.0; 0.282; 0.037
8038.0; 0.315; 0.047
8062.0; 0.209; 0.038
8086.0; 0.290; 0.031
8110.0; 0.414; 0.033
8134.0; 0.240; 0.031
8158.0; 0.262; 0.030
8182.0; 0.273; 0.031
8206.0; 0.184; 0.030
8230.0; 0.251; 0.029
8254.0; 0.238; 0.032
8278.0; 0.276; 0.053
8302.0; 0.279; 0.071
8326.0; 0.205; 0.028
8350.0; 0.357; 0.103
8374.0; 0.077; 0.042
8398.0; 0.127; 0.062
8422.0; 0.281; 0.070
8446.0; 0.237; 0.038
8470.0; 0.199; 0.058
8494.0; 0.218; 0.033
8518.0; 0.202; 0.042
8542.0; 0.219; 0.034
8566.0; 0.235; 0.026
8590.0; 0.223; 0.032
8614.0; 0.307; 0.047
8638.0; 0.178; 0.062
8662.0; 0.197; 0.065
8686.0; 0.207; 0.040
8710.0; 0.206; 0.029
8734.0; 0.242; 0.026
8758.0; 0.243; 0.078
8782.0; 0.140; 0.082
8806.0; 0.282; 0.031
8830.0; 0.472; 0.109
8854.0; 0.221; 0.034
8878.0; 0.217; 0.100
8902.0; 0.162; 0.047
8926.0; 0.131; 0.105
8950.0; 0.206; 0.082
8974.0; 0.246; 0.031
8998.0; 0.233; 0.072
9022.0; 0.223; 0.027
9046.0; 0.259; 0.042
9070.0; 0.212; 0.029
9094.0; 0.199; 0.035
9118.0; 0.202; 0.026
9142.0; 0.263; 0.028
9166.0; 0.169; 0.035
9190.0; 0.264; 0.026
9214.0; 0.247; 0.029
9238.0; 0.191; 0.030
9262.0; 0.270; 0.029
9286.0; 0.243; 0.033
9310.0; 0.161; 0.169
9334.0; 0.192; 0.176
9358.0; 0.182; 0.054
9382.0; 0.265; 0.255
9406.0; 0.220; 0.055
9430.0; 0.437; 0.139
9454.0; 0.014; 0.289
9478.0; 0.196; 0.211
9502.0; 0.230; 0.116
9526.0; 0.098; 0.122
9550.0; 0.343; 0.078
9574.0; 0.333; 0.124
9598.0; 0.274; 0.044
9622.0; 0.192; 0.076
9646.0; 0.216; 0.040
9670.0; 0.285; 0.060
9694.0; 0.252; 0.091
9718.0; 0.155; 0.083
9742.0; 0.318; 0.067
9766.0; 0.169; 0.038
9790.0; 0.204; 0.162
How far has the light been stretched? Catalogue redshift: 0.620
